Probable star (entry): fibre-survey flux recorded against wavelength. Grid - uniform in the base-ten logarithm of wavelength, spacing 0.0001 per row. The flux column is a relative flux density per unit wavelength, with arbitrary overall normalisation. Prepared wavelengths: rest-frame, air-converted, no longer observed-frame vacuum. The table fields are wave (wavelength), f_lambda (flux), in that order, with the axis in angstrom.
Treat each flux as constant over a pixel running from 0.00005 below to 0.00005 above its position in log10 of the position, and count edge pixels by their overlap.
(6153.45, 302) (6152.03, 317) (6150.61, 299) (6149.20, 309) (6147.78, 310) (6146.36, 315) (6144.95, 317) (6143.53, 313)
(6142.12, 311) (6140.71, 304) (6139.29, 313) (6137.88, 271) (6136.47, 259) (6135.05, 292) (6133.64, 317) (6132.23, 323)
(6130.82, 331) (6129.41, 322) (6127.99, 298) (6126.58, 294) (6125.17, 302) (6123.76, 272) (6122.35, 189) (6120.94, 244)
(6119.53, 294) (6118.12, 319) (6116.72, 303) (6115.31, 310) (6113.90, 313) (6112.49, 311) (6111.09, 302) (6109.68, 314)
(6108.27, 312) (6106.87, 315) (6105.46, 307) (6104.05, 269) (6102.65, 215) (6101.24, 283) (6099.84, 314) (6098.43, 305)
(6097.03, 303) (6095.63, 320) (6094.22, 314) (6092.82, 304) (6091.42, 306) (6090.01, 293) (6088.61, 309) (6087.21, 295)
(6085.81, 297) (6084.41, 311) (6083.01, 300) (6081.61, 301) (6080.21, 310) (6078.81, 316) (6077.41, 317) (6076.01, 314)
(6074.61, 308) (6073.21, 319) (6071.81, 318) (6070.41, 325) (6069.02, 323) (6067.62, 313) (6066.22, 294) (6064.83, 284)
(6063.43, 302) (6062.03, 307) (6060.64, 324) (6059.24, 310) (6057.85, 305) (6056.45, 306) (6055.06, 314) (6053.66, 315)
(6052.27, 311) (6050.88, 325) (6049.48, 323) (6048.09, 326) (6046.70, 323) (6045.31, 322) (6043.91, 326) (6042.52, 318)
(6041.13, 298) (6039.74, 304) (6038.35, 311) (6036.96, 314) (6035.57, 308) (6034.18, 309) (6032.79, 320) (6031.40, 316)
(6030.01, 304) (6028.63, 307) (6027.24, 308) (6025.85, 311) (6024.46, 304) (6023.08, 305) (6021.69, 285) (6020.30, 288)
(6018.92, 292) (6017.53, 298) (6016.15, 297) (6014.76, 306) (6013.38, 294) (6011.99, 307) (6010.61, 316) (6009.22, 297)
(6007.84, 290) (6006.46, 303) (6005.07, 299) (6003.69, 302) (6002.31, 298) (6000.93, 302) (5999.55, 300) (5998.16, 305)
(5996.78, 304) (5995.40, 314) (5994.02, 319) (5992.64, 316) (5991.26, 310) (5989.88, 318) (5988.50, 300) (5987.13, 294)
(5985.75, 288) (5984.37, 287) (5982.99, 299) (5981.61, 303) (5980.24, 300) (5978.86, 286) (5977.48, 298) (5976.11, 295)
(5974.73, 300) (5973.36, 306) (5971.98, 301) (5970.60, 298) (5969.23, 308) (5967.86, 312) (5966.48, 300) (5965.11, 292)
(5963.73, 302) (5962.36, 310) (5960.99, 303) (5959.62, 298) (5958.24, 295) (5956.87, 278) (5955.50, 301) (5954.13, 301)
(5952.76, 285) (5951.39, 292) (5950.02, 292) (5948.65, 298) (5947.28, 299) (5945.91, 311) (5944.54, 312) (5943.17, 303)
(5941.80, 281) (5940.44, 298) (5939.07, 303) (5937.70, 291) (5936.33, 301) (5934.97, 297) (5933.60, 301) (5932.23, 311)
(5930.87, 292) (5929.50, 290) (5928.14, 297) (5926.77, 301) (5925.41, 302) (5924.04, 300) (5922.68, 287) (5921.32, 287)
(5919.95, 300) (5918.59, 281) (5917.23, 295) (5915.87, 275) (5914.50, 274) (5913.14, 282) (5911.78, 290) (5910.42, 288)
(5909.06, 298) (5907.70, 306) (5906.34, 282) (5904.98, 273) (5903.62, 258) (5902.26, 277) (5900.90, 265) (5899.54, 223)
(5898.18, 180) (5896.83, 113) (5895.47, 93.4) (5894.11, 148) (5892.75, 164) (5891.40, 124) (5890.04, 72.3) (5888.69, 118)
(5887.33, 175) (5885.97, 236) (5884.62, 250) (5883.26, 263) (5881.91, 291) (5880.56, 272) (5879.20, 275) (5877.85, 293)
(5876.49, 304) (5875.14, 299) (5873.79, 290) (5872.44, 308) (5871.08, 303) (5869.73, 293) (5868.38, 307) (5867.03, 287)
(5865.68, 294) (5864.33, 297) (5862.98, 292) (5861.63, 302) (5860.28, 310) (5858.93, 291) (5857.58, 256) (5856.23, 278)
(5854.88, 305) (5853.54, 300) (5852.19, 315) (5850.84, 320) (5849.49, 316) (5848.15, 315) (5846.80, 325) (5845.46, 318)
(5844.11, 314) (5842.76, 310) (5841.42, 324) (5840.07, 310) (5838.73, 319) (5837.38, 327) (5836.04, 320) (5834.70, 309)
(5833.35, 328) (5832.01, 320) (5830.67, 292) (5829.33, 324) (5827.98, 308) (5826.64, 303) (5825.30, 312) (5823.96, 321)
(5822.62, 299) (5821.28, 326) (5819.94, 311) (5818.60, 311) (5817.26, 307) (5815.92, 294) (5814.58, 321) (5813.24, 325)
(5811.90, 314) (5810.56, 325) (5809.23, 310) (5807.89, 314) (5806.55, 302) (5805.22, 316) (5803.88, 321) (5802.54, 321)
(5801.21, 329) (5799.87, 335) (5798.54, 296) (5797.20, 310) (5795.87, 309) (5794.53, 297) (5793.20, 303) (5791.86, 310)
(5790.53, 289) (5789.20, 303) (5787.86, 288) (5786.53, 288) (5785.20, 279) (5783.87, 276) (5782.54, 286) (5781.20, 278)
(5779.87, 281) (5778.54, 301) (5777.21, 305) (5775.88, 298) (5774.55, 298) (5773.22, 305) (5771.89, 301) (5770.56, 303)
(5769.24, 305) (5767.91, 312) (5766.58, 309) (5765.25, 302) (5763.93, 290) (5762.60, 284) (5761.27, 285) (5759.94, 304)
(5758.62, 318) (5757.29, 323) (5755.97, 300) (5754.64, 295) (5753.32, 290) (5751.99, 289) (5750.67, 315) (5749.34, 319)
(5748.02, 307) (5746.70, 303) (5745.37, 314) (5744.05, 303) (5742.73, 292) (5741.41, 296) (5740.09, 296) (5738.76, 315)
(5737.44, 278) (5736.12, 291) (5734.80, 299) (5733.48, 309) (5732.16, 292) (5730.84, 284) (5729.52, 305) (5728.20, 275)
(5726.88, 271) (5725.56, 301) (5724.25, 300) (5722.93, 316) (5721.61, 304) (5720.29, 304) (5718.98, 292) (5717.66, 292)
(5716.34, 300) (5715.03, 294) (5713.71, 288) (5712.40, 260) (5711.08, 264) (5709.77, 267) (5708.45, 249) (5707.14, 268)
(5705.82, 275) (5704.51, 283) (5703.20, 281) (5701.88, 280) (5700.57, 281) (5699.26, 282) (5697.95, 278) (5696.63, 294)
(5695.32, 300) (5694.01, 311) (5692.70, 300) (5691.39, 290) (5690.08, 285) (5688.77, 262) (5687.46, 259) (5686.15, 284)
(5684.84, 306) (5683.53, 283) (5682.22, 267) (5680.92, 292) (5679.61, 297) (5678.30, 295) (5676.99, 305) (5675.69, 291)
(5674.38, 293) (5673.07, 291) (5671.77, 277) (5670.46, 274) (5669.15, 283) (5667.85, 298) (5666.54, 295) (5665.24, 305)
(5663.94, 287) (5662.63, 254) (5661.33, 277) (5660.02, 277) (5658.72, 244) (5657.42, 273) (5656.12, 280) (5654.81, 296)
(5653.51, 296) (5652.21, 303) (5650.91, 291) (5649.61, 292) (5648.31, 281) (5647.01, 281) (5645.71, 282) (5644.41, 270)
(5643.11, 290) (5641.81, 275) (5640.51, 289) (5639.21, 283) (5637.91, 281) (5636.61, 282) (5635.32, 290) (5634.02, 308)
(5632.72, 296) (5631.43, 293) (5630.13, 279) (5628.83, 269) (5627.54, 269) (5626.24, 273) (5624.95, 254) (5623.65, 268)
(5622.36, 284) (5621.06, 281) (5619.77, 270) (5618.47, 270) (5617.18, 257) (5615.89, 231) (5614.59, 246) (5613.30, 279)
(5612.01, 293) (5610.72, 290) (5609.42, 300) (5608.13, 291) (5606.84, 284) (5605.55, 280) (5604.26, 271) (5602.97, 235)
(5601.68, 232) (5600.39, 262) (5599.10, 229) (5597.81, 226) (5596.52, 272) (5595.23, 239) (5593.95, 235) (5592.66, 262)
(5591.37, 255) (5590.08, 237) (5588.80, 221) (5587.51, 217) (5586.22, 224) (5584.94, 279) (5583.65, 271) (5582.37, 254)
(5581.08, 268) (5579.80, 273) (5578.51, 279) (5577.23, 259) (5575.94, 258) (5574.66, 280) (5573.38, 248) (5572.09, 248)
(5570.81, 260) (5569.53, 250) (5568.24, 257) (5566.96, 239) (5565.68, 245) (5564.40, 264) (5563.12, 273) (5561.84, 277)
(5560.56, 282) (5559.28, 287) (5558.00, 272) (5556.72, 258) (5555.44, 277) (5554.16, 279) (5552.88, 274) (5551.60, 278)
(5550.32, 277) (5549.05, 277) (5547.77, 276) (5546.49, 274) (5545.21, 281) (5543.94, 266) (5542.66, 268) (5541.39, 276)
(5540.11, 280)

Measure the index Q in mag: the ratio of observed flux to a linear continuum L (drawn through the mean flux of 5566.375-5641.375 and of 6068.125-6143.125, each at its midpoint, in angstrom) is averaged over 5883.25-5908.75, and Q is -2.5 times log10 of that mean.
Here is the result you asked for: 0.38 mag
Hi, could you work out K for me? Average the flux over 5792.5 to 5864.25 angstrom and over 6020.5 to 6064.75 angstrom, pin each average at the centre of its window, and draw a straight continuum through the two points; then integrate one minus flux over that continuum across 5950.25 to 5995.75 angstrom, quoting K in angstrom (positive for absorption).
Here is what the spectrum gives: 1.6 angstrom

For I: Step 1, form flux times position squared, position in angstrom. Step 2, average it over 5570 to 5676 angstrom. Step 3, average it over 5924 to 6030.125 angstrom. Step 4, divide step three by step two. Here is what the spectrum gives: 1.2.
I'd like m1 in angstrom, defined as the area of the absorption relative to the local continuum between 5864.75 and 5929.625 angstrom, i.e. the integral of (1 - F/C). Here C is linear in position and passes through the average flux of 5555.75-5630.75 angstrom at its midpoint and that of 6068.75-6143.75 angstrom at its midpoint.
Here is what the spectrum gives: 6.6 angstrom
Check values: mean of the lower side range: 262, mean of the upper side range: 301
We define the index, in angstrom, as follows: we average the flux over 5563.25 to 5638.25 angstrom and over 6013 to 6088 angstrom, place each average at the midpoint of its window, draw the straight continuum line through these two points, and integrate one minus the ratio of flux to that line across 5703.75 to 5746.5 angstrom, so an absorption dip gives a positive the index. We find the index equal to -2.2 angstrom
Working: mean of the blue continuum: 263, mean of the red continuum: 309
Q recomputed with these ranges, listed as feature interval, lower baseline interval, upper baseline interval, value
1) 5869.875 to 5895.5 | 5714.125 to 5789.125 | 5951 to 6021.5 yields 0.285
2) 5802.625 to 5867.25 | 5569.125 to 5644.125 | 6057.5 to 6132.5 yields -0.100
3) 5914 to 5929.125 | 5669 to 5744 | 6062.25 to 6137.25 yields 0.014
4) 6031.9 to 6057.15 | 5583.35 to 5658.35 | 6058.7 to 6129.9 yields -0.063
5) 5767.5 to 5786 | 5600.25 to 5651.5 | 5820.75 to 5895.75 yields -0.059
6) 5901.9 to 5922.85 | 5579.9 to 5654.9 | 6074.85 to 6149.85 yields 0.012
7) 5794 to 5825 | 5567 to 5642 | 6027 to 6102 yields -0.104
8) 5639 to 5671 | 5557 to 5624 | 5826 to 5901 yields -0.079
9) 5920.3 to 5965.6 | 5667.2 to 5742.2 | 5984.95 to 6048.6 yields 0.016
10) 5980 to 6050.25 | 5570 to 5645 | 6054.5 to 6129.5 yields -0.037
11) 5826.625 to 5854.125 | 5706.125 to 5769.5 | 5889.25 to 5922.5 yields -0.214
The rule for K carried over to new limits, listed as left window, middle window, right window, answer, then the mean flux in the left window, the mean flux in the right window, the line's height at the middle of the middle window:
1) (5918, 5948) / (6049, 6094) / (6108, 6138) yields -2.0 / 298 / 295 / 296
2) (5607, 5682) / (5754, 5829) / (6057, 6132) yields -4.2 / 282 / 302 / 288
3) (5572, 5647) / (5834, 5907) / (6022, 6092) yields 6.3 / 267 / 310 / 292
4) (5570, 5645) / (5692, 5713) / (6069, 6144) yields -0.6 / 266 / 301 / 272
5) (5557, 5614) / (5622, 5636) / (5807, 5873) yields -0.6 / 260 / 309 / 269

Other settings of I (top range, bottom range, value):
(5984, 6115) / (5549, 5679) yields 1.31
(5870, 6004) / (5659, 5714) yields 1.08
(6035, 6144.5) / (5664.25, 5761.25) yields 1.19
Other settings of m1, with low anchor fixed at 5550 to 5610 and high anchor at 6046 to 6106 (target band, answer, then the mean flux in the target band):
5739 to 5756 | -1.6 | 302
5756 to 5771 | -1.4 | 303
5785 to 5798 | -0.8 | 298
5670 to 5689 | -1.1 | 286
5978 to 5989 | 0.1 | 295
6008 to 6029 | 0.0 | 301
